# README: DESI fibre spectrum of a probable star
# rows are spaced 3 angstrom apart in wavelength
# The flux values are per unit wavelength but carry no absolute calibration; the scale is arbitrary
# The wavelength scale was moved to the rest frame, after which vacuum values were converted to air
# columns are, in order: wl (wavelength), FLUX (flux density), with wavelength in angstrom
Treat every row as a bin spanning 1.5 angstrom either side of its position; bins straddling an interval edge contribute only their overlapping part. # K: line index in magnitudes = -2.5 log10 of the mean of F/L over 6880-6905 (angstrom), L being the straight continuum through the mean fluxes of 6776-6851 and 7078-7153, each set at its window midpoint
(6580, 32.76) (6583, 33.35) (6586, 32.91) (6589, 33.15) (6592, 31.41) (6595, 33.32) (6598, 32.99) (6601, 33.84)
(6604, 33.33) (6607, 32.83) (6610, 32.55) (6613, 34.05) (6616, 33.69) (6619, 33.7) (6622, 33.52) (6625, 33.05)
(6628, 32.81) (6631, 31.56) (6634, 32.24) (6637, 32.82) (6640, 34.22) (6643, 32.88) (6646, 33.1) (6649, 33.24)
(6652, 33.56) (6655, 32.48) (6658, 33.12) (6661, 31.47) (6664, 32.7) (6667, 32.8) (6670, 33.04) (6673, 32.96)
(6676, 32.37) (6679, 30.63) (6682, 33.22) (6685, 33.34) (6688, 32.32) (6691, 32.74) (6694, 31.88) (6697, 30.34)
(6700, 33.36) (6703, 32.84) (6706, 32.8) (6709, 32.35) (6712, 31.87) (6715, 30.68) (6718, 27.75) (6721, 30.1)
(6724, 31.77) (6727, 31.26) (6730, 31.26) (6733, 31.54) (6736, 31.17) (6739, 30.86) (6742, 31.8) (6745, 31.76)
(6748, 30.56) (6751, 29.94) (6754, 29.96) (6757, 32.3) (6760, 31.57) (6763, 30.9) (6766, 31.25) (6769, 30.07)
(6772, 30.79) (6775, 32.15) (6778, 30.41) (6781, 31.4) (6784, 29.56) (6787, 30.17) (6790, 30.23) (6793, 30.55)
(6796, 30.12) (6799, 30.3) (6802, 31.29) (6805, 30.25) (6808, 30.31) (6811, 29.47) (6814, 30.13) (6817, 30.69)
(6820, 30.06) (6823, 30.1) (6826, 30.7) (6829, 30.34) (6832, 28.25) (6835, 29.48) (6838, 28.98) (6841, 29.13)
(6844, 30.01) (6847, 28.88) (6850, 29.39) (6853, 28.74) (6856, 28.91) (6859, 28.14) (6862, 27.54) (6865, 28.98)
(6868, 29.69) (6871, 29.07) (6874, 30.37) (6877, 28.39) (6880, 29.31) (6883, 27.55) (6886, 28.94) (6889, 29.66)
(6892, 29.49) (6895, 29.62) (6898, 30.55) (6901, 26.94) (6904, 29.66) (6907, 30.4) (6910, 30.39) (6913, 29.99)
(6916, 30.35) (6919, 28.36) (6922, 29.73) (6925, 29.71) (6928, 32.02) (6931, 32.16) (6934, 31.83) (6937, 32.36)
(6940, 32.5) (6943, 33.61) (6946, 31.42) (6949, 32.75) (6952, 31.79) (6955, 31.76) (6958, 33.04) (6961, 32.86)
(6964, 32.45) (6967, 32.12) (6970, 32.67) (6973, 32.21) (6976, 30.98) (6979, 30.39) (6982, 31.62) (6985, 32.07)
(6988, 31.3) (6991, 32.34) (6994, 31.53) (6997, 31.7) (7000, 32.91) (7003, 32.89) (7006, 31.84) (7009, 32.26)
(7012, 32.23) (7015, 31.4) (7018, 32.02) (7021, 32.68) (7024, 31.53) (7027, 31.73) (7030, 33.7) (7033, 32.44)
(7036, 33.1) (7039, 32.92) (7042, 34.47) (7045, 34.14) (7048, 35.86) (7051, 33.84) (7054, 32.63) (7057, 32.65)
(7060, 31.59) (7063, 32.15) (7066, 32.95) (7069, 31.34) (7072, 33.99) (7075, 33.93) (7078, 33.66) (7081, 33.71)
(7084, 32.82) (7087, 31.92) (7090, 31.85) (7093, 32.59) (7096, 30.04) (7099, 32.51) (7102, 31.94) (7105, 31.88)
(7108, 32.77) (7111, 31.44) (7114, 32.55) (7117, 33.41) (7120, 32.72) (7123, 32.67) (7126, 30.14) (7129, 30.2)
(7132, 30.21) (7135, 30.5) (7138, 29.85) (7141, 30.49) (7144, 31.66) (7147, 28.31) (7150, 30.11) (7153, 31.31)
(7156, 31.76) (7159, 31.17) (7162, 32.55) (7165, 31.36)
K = 0.05 mag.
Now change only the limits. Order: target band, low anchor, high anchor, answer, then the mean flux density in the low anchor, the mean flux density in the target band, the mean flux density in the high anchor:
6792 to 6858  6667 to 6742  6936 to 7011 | 0.08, 31.8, 29.8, 32.1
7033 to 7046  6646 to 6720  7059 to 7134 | -0.04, 32.2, 33.5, 32.2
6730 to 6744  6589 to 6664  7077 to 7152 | 0.04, 33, 31.3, 31.6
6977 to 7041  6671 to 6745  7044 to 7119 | 0.01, 31.7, 32.1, 32.7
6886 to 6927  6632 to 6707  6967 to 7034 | 0.09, 32.7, 29.6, 32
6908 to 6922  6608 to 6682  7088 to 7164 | 0.08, 32.9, 29.8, 31.4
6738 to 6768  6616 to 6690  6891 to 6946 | 0.03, 32.8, 31.1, 30.6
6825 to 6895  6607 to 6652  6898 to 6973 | 0.09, 33.1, 29.1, 31.3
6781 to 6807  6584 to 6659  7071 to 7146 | 0.08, 33.1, 30.4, 31.9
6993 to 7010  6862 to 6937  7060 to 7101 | -0.03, 29.7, 32.2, 32.5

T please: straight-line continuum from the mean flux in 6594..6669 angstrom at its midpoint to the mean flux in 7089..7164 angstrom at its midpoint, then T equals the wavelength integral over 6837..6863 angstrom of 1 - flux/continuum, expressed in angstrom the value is 2.76 angstrom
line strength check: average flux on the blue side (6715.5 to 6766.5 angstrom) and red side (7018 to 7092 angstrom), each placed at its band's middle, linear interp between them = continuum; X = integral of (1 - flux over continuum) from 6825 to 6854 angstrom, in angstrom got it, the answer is 2.0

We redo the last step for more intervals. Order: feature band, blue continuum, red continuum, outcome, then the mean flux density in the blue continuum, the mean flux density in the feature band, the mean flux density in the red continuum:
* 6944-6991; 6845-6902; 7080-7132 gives -2.8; 29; 32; 32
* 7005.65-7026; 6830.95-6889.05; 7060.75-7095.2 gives -0.2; 29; 32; 32.7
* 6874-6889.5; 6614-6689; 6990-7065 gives 1.8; 32.8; 28.9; 32.7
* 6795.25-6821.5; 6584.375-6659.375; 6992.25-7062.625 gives 2.1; 33.1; 30.3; 32.7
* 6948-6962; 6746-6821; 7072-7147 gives -0.5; 30.6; 32.4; 31.9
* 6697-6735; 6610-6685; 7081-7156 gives 1.5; 32.9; 31.4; 31.5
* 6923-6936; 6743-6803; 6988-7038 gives 0.1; 30.8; 31.4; 32.2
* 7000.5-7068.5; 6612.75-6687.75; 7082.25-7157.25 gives -2.3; 32.9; 32.8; 31.4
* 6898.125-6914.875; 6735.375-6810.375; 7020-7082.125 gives 1.2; 30.8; 29.6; 33.1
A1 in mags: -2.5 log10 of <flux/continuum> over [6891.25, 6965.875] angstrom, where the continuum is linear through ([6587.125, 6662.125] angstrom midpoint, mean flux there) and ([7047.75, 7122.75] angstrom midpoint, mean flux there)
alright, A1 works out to 0.058 mag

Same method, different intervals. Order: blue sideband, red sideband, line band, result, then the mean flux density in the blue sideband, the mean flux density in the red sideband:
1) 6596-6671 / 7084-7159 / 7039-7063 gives -0.061 mag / 33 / 31.4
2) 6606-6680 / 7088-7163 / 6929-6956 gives -0.010 mag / 32.9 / 31.4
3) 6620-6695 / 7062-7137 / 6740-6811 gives 0.063 mag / 32.7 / 32.1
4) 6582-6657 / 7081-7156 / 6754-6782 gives 0.050 mag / 33.1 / 31.5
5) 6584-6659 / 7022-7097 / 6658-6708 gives 0.019 mag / 33.1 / 32.9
